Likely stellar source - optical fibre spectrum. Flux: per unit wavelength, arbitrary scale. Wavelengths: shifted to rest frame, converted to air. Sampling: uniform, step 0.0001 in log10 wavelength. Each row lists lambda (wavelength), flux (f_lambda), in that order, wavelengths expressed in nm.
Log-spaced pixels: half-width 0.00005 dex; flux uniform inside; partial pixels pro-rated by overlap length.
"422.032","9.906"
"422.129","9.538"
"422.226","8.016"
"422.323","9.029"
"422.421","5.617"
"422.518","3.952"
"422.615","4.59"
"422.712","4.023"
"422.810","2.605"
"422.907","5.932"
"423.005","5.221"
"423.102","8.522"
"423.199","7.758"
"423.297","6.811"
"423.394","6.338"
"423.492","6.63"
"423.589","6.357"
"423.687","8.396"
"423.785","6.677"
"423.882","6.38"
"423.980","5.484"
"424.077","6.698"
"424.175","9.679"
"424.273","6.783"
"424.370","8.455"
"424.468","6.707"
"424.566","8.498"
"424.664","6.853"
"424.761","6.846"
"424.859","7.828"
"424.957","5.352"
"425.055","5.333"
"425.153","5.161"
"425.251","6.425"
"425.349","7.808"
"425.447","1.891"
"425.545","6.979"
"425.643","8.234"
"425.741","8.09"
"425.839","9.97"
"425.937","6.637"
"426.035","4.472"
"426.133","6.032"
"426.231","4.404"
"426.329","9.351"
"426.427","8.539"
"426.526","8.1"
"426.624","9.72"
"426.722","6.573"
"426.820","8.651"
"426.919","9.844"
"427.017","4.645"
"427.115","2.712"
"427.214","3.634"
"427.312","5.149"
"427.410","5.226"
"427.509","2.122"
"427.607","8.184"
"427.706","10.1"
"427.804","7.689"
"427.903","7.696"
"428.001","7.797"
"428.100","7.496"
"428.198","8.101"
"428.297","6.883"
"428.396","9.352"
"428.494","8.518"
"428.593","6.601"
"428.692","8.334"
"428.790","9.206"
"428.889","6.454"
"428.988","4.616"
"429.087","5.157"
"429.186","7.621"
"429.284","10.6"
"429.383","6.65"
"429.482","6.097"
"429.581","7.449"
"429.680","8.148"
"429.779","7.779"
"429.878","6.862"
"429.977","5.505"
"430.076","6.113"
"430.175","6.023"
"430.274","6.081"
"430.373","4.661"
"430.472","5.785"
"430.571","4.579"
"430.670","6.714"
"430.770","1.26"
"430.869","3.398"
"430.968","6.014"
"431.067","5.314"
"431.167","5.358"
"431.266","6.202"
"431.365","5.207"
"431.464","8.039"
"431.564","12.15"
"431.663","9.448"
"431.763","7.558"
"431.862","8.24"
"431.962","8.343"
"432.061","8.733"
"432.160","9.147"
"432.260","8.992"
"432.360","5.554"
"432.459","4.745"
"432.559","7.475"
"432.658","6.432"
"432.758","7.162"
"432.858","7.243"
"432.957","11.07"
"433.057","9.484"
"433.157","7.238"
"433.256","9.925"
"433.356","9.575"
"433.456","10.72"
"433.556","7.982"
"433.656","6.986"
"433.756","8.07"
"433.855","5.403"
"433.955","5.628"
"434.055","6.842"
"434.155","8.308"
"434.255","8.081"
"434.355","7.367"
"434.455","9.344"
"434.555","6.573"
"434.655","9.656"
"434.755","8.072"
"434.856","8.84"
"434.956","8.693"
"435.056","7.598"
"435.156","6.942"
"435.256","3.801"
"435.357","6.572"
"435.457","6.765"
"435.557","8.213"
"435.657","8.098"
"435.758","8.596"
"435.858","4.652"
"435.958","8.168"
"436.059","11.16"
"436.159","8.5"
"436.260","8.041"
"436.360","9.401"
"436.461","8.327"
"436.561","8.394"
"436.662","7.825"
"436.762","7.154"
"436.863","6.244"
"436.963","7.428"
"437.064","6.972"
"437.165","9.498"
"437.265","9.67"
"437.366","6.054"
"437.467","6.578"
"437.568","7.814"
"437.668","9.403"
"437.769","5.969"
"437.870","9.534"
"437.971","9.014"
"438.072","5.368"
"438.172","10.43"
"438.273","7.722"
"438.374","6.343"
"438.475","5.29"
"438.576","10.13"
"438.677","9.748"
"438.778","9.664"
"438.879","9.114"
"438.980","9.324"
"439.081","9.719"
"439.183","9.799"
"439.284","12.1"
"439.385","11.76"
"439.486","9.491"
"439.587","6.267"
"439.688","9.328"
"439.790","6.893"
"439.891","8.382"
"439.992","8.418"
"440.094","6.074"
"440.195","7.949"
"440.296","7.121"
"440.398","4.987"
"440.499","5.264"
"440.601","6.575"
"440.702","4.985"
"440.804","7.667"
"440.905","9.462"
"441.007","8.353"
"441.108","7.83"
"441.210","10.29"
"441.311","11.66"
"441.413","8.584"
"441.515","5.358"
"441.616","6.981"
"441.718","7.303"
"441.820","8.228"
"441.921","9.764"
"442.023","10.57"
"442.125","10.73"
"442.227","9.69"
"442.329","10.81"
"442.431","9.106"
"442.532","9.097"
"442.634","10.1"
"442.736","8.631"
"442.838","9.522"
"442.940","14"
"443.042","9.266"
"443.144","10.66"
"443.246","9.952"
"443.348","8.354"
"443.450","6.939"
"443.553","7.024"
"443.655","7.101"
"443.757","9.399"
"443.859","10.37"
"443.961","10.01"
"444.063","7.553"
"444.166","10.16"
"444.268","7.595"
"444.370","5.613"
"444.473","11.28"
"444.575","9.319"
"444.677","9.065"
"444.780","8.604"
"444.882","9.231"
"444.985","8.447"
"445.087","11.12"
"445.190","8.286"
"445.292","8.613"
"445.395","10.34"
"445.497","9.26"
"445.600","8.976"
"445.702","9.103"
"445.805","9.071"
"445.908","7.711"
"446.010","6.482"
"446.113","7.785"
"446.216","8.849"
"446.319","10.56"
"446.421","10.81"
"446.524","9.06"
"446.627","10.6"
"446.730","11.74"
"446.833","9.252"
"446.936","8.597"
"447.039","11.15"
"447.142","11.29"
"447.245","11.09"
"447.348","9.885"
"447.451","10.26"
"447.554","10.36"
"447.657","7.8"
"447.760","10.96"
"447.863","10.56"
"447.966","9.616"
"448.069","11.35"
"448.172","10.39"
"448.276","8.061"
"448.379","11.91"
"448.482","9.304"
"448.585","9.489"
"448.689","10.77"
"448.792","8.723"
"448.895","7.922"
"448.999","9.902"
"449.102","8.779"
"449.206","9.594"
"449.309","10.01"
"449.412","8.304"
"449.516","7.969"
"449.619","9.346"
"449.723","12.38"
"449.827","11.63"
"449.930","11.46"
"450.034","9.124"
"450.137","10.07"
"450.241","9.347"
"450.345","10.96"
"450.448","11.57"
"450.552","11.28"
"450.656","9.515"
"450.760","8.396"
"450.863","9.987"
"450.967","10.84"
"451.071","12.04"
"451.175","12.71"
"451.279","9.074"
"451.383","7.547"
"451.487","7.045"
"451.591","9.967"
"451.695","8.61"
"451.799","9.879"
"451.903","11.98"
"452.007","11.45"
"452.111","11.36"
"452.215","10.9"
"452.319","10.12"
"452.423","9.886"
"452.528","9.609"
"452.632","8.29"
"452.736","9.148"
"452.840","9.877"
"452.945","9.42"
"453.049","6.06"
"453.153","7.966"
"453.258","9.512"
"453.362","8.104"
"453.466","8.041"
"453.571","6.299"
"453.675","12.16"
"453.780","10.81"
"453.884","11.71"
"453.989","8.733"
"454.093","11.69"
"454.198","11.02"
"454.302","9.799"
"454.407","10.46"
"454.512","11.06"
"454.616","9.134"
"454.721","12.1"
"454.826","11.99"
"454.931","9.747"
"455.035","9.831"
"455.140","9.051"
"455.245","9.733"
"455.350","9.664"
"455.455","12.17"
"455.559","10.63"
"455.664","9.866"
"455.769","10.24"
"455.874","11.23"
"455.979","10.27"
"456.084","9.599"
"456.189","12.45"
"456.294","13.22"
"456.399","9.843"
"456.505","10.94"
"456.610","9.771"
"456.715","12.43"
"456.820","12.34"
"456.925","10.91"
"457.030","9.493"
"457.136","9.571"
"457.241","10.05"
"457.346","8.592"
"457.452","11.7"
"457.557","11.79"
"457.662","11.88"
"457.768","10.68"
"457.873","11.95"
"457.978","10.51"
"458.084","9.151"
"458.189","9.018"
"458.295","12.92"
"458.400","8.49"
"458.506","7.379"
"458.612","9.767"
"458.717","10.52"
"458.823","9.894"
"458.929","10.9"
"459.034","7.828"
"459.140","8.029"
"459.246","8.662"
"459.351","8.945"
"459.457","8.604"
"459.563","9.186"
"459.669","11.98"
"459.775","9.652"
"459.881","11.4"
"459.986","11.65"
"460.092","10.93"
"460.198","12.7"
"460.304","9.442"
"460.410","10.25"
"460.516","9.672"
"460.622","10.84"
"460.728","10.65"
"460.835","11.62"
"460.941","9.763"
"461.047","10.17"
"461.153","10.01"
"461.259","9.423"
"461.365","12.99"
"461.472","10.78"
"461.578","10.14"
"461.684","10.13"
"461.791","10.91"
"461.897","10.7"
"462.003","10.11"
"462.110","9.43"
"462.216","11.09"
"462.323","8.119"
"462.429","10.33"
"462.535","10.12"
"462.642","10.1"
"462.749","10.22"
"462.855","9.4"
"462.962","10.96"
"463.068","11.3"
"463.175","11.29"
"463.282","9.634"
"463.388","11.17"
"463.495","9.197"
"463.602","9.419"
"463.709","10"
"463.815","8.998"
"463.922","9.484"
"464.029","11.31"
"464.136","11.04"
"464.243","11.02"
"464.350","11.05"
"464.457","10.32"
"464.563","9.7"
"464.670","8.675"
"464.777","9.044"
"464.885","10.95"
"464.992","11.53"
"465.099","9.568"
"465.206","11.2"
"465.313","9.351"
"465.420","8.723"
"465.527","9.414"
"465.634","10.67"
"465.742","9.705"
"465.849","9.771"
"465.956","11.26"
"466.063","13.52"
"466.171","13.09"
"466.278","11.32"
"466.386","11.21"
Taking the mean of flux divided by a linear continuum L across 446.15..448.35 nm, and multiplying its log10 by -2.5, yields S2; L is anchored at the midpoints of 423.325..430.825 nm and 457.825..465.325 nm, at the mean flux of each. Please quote -0.15 mag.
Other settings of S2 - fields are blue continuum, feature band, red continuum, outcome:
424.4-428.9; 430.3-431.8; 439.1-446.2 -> 0.219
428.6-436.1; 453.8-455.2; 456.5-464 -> -0.092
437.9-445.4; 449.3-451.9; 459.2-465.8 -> -0.071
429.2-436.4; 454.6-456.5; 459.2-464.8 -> -0.107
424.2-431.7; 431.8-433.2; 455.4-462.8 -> -0.079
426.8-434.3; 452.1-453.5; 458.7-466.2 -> 0.021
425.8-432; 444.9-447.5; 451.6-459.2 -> -0.061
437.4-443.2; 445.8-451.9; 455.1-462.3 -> -0.046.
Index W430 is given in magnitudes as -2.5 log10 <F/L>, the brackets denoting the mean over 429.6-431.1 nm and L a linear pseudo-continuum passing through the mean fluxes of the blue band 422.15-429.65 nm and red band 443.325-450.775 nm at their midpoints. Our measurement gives 0.29 mag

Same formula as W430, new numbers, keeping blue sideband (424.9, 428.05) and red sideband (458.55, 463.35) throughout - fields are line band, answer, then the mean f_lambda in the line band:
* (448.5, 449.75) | -0.04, 9.37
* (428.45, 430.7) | 0.03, 6.76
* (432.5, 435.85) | -0.05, 7.79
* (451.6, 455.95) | -0.06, 9.99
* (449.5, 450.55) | -0.16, 10.5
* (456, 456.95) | -0.15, 11.3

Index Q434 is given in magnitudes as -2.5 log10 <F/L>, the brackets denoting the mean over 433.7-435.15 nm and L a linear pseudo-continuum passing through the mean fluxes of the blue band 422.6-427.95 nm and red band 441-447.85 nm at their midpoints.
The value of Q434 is 0.03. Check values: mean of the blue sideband 6.65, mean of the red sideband 9.29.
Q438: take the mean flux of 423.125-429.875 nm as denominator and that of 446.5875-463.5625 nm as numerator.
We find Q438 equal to 1.4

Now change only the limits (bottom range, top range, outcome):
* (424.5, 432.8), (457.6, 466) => 1.49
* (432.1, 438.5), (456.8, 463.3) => 1.32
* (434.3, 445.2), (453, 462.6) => 1.22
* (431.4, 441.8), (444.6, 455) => 1.22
